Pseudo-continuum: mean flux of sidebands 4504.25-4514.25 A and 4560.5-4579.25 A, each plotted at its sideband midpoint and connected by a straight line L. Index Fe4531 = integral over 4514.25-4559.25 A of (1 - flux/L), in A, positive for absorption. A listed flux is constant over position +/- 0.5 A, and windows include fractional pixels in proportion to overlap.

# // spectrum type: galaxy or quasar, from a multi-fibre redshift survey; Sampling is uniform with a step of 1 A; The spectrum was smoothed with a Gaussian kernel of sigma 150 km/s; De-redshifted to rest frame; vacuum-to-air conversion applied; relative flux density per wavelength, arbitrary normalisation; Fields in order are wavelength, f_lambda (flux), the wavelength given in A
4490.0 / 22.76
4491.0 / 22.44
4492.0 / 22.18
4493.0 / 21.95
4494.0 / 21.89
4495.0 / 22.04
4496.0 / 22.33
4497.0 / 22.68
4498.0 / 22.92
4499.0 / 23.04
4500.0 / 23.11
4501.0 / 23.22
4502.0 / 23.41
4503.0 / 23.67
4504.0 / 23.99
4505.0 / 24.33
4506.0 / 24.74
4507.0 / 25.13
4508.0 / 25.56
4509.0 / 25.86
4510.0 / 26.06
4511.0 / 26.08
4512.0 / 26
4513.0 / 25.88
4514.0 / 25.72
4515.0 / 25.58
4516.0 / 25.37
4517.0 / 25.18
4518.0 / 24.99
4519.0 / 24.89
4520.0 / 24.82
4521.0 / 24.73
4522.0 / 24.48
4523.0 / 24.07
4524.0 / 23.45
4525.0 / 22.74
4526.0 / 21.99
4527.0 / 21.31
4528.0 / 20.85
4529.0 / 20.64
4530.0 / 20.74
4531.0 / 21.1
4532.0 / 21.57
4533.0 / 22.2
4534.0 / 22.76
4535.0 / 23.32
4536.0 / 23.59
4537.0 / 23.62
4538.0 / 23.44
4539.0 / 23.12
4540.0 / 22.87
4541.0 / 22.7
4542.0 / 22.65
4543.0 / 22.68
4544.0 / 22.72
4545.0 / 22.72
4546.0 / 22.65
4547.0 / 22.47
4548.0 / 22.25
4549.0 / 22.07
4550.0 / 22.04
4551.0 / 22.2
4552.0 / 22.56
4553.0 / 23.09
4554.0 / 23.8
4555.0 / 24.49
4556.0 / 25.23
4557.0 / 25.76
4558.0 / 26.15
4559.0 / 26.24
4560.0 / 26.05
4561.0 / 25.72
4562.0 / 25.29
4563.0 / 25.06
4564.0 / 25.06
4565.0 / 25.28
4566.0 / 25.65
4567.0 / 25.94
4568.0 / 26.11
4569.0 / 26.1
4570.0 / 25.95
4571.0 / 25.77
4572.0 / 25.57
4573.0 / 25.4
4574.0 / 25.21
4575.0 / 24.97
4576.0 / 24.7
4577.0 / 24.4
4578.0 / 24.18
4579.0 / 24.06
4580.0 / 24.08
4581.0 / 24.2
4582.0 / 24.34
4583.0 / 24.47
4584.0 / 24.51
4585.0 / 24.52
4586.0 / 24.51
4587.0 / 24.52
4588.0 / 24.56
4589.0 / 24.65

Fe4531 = 3.76 A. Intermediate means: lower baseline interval 25.5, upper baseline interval 25.3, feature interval 23.3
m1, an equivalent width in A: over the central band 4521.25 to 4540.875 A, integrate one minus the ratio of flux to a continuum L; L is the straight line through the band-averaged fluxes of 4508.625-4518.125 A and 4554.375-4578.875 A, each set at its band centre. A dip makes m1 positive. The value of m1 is 2.3 A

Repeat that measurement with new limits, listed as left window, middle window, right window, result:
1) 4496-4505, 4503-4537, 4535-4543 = -1.07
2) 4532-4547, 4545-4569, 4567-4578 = -0.18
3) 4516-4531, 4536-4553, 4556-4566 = 1.27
